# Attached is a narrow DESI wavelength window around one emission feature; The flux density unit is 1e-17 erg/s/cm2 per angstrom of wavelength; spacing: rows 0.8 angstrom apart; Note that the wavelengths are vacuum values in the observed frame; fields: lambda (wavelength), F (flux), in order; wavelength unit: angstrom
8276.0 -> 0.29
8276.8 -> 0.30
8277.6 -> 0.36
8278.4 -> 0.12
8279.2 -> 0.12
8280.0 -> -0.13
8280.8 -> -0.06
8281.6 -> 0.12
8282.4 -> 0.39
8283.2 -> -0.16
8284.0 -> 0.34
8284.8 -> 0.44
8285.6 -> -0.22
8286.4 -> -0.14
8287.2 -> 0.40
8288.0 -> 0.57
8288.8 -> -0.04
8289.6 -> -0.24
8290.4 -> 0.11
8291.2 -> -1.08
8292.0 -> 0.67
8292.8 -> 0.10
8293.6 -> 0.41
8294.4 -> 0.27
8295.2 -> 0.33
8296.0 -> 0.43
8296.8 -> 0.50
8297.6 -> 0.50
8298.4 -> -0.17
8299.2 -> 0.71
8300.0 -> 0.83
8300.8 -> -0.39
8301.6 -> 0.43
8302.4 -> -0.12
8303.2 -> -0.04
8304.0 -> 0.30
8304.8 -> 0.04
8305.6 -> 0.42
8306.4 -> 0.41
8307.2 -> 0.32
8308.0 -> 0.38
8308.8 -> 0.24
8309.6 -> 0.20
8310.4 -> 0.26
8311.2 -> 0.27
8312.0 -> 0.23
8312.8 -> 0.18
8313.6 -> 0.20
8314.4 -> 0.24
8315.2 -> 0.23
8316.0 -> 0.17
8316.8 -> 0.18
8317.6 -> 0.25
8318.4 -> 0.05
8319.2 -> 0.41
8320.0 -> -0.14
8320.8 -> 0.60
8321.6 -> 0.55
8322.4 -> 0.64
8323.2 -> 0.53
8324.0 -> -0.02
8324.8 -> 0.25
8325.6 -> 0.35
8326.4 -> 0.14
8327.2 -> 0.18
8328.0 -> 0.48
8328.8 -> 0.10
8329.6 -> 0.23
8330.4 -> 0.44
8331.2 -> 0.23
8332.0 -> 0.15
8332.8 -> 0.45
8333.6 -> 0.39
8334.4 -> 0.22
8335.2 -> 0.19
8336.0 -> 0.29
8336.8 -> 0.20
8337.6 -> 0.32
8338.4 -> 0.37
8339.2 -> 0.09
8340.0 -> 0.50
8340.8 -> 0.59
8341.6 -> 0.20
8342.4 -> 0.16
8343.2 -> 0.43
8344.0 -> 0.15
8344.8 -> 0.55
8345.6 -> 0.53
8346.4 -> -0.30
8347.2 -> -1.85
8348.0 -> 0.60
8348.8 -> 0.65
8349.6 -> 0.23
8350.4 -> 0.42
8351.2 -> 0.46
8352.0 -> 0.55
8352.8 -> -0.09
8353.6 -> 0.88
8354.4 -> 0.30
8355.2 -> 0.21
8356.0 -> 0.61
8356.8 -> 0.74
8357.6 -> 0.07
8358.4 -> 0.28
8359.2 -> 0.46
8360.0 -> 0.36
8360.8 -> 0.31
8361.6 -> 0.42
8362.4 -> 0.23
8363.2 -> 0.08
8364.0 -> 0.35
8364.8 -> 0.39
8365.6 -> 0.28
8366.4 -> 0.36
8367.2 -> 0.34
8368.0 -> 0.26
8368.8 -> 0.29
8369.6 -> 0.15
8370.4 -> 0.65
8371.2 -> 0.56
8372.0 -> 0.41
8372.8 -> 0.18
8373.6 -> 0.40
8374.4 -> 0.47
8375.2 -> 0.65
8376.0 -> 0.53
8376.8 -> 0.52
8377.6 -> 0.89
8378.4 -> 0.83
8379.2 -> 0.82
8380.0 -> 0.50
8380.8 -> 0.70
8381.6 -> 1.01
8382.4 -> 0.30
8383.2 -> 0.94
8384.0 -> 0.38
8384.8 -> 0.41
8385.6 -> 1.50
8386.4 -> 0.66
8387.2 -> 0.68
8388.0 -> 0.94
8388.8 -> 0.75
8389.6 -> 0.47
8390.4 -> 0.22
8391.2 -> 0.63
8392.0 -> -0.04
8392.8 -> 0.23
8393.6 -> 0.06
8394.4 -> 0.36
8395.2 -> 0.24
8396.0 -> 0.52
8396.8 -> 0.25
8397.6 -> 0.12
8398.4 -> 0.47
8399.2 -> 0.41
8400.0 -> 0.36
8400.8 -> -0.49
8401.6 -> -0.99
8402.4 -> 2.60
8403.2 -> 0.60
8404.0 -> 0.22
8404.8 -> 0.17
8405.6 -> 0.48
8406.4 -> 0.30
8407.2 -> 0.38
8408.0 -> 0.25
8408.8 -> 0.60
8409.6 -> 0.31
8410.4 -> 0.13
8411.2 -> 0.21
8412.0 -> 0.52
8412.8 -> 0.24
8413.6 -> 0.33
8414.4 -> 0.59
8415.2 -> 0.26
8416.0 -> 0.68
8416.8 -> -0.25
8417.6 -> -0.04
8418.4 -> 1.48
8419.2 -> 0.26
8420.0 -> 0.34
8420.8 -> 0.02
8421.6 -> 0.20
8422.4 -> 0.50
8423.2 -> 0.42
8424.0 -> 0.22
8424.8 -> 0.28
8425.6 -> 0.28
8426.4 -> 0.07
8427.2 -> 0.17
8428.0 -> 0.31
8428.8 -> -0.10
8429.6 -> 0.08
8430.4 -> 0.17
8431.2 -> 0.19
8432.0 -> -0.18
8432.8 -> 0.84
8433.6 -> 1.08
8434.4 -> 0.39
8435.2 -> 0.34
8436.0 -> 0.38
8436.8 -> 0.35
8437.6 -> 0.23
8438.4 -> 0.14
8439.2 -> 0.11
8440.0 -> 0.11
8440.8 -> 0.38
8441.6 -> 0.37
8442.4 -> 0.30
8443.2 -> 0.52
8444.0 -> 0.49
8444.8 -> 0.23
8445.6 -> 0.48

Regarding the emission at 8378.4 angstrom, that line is [O II]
